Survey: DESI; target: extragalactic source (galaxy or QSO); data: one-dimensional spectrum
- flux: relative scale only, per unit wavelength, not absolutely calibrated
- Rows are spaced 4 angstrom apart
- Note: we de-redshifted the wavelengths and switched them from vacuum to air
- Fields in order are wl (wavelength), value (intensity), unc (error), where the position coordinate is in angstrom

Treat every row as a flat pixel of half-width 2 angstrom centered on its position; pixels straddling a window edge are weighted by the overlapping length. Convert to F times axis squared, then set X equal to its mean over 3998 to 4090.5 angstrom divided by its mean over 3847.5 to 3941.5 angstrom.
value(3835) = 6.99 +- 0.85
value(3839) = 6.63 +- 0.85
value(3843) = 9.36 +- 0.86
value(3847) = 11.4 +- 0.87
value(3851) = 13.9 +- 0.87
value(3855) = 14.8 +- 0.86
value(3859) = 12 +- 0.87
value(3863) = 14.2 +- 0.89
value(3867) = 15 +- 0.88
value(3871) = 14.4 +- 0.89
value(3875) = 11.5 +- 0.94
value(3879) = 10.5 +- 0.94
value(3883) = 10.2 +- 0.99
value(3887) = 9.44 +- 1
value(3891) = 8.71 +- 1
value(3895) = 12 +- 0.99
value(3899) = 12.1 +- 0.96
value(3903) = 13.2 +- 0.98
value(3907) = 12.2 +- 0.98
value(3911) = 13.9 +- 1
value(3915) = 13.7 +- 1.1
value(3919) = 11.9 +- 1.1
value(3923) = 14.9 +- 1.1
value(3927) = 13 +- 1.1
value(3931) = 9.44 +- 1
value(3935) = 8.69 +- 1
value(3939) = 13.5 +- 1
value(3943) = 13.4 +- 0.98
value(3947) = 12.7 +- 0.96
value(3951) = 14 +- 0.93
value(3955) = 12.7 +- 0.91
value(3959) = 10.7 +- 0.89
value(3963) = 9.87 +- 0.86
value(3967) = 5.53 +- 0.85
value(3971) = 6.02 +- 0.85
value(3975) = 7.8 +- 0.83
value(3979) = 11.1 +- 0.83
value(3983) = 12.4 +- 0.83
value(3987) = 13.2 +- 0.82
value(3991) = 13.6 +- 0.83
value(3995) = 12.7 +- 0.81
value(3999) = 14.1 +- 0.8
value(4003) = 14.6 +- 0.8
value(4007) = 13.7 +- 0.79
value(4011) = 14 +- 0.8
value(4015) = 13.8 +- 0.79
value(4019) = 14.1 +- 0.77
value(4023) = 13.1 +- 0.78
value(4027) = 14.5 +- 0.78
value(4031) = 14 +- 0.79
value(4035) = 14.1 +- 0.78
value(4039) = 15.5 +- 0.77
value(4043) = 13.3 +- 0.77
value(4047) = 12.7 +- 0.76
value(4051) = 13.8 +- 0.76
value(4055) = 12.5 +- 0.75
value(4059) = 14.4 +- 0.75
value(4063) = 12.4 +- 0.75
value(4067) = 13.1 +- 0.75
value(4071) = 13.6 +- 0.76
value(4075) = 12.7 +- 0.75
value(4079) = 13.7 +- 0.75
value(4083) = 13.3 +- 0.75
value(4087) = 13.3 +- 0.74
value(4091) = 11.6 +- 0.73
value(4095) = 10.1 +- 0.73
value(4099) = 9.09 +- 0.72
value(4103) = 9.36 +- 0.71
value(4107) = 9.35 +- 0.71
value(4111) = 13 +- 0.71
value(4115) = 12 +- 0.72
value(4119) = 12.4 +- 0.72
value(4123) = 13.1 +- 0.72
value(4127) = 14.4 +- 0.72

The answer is 1.2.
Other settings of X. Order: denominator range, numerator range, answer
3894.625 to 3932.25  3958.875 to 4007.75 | 0.91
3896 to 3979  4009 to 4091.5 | 1.25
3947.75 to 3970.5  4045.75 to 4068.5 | 1.33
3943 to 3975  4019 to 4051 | 1.41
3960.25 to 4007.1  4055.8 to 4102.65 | 1.17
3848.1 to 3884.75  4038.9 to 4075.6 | 1.14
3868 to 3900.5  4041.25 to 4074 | 1.29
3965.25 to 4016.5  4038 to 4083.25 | 1.18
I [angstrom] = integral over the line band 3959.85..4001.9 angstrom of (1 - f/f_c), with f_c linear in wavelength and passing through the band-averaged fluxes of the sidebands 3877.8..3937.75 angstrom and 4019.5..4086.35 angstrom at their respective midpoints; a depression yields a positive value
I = 6.4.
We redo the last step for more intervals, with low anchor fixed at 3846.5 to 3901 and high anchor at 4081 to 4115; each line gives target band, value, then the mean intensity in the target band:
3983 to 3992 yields -1.1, 13.2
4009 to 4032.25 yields -4.8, 13.9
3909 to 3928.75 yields -2.5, 13.5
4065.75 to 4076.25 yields -1.7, 13.2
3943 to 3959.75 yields -1.3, 12.8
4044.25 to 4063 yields -3.1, 13.2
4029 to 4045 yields -3.9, 14.2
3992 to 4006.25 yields -2.6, 13.8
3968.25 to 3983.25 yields 3.8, 8.78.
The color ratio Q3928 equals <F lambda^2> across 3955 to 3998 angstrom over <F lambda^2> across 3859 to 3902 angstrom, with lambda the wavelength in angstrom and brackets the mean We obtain 0.9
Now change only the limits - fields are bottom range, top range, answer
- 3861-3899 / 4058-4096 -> 1.20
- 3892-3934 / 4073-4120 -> 1.02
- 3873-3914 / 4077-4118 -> 1.11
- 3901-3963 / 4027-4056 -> 1.17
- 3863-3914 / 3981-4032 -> 1.20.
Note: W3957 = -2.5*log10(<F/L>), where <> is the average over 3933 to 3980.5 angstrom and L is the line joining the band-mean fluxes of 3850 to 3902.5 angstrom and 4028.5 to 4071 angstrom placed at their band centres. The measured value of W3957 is 0.218 mag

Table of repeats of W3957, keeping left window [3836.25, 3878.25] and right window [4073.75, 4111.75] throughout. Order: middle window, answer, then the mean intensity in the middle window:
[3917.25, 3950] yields -0.03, 12.2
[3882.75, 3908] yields 0.09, 11.1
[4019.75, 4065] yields -0.18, 13.7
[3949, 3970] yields 0.15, 10.3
